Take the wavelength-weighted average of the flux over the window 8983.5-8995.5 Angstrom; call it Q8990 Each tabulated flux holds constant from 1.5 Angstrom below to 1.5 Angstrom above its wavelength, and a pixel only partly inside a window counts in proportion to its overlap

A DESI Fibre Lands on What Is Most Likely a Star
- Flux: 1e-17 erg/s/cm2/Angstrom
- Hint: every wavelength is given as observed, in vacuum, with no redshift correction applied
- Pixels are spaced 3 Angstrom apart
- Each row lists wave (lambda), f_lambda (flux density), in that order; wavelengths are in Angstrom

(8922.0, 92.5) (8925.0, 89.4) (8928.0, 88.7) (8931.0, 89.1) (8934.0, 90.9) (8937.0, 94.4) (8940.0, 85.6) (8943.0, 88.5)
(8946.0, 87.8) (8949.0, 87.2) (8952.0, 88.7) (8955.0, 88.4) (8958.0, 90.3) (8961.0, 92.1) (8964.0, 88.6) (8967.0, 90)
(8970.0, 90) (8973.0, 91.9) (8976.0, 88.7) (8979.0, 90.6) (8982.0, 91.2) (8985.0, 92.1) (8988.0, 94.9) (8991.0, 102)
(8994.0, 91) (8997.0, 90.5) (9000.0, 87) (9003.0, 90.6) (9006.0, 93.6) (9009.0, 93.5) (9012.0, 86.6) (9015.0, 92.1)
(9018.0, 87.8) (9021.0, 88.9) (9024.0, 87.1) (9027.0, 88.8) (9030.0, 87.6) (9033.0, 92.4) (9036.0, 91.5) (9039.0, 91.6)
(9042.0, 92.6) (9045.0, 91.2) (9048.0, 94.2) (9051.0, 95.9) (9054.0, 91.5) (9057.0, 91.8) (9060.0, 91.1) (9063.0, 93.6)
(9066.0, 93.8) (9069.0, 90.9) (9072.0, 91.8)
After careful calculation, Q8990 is 95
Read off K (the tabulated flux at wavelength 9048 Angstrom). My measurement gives 94.2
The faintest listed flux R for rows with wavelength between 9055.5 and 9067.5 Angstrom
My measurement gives 91.1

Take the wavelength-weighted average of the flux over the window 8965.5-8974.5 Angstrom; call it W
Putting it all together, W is 90.6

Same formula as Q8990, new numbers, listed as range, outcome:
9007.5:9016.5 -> 90.7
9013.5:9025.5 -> 89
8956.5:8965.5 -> 90.3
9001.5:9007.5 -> 92.1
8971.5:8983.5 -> 90.6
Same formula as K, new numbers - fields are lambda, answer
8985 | 92.1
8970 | 90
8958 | 90.3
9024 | 87.1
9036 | 91.5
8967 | 90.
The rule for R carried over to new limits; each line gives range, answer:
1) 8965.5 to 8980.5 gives 88.7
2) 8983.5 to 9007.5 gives 87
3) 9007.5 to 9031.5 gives 86.6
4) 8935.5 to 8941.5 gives 85.6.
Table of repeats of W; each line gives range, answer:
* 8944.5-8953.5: 87.9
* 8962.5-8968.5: 89.3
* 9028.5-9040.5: 90.8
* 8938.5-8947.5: 87.3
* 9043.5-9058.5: 92.9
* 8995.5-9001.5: 88.8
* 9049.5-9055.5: 93.7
